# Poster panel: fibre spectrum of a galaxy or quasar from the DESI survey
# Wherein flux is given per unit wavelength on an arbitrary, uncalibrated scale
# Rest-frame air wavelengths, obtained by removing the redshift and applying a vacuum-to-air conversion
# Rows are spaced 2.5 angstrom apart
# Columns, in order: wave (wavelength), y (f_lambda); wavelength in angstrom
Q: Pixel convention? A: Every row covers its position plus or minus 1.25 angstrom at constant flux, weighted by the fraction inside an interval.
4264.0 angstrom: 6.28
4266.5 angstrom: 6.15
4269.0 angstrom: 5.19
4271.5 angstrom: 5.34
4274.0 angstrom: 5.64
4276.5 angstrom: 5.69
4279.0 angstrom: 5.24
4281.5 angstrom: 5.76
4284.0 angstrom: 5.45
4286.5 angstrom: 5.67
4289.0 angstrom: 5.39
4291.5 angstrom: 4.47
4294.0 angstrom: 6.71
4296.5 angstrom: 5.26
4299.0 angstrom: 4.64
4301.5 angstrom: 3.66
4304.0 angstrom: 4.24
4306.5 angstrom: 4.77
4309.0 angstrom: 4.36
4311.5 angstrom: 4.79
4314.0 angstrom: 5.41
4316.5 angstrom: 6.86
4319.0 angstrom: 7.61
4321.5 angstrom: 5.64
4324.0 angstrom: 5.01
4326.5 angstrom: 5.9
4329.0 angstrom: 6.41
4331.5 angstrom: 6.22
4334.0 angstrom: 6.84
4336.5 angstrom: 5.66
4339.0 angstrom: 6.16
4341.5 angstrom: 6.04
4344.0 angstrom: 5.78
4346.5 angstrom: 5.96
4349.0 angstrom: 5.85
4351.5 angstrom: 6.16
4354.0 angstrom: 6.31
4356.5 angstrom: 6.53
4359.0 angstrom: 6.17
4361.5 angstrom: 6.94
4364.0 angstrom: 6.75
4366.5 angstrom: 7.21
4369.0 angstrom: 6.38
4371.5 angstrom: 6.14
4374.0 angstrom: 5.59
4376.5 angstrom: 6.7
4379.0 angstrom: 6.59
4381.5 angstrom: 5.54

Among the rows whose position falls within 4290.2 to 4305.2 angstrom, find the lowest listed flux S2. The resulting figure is 3.66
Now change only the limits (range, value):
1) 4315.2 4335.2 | 5.01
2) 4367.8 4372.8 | 6.14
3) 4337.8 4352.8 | 5.78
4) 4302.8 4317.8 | 4.24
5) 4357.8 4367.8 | 6.17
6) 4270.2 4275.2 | 5.34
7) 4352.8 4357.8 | 6.31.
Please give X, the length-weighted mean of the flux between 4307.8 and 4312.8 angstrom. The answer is 4.59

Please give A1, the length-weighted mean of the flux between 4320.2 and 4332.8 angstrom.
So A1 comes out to 5.85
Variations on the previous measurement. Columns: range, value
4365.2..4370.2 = 6.8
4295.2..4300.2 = 4.97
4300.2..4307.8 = 4.23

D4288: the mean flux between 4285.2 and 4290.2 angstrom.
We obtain 5.53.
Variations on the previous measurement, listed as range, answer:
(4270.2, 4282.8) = 5.53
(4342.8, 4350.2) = 5.86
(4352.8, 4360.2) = 6.34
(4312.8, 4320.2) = 6.63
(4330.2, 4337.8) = 6.24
